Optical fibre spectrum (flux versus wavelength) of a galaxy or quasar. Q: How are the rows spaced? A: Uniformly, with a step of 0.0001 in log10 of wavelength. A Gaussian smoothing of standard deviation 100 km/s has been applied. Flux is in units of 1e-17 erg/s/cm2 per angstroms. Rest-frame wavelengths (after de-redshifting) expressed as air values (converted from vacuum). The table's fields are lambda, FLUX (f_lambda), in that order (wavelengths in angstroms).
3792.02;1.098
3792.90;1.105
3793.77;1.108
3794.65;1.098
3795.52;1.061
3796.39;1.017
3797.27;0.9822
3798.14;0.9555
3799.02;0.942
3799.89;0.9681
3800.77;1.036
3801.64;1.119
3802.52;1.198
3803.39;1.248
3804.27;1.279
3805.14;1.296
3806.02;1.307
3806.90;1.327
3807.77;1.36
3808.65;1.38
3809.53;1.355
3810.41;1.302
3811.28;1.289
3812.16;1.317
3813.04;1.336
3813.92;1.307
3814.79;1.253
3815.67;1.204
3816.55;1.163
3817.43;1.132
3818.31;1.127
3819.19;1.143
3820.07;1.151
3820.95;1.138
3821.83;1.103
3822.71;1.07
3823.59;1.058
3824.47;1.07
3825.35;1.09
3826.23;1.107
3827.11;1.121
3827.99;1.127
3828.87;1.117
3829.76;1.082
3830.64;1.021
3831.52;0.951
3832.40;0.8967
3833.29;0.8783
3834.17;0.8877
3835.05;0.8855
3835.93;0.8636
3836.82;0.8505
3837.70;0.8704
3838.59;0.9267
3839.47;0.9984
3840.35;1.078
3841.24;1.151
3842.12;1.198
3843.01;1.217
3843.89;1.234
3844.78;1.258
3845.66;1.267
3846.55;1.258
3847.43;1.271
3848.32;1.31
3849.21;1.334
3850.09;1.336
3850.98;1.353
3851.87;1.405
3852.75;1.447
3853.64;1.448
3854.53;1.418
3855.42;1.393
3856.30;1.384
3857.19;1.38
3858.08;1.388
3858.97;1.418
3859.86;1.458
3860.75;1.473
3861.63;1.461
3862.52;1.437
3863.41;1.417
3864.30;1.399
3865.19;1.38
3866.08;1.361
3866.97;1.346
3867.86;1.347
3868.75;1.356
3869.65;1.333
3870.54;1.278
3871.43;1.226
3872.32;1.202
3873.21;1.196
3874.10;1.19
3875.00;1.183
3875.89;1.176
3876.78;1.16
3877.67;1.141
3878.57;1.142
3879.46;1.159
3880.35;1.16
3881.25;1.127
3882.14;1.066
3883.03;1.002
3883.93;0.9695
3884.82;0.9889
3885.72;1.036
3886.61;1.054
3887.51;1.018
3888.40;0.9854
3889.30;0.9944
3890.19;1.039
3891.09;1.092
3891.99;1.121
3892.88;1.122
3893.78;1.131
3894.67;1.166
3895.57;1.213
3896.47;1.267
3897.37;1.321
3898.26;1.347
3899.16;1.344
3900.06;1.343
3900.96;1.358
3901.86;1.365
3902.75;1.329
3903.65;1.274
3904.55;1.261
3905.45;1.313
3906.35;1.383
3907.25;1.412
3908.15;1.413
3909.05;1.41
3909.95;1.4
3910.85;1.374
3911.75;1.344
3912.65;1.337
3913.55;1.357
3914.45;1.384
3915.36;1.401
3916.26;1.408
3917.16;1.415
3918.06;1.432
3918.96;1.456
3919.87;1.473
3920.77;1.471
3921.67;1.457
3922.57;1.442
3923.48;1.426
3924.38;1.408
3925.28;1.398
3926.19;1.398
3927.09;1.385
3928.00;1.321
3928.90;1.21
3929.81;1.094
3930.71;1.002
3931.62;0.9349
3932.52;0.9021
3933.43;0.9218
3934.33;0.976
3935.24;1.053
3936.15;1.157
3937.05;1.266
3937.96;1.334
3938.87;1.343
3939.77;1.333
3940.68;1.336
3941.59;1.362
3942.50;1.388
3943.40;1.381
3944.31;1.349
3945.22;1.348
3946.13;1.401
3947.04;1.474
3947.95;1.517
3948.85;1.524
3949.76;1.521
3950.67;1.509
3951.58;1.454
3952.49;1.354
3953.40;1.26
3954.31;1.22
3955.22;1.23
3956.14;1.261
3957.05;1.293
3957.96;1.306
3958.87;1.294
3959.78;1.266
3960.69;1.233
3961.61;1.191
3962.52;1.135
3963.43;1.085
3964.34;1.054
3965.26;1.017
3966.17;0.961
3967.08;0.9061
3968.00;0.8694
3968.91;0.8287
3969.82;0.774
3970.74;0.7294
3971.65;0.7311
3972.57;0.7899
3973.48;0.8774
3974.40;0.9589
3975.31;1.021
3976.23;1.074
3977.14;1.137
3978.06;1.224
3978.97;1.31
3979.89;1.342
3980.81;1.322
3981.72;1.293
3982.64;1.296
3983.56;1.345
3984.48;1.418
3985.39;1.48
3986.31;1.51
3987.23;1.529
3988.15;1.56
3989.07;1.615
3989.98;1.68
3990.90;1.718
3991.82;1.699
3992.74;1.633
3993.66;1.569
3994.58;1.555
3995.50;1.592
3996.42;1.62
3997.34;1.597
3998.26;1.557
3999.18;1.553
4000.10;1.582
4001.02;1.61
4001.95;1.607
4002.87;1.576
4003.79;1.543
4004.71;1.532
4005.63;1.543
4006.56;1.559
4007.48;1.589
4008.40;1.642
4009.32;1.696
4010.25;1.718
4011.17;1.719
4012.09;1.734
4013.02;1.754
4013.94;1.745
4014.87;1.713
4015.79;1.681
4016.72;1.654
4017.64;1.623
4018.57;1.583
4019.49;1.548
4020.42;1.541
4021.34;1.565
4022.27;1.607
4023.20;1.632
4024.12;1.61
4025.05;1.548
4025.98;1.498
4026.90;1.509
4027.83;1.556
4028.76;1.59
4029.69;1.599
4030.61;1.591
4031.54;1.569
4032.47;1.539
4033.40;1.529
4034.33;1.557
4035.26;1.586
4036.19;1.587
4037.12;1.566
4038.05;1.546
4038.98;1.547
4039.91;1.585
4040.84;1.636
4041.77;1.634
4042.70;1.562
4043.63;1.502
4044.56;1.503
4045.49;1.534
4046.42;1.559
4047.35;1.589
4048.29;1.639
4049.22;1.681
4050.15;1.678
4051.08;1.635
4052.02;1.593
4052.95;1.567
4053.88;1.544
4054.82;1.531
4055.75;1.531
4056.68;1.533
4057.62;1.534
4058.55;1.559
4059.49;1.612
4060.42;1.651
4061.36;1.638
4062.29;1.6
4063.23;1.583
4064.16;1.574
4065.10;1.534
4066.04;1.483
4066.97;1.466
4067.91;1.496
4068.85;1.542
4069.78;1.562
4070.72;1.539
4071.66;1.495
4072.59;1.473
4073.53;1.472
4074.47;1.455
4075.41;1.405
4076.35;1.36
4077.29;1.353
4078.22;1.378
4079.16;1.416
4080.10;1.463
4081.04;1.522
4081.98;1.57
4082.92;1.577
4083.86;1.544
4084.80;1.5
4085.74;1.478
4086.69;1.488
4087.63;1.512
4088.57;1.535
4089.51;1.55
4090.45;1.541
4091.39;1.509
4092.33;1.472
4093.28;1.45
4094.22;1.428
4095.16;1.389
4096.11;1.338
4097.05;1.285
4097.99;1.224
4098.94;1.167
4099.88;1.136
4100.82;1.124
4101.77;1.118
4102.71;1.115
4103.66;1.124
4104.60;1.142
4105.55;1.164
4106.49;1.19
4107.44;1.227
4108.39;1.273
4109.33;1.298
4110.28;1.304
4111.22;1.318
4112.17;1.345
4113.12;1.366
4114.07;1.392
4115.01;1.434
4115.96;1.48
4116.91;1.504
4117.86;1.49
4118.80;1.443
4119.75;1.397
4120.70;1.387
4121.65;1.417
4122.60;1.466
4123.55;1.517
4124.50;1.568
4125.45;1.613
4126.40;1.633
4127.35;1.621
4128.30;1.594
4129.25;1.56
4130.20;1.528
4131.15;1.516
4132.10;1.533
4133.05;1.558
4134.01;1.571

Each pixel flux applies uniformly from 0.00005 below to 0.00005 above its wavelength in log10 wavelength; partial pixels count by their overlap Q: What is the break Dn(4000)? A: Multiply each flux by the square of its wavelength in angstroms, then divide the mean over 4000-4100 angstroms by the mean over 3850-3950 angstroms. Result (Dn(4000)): 1.3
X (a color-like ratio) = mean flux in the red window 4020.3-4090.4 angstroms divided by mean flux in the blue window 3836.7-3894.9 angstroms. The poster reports 1.26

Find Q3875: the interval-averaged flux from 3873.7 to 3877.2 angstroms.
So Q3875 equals 1.18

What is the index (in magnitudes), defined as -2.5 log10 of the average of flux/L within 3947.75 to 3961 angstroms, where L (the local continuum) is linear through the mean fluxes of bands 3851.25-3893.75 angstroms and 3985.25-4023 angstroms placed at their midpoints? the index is 0.09 mag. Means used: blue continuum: 1.24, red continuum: 1.61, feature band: 1.35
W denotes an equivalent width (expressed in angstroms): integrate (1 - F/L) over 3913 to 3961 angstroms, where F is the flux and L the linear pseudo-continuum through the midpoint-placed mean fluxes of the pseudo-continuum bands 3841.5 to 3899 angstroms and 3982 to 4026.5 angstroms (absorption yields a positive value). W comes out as 3.36 angstroms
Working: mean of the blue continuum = 1.25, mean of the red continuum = 1.59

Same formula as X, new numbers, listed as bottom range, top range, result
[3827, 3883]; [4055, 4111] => 1.17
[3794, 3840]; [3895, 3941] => 1.18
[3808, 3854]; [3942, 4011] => 1.17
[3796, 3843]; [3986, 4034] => 1.44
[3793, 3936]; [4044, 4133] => 1.20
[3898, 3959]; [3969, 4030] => 1.11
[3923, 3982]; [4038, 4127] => 1.22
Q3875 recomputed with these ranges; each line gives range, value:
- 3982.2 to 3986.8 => 1.41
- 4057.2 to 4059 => 1.55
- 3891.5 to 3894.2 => 1.12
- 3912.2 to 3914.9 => 1.36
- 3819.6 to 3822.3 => 1.13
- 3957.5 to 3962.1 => 1.26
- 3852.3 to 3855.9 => 1.43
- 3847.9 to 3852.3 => 1.35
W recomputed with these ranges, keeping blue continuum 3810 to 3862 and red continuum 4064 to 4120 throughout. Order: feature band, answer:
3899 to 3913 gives -1.21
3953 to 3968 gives 1.52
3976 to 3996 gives -2.18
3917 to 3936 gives 0.02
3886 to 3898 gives 1.12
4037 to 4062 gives -4.01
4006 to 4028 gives -4.77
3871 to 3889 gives 1.72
